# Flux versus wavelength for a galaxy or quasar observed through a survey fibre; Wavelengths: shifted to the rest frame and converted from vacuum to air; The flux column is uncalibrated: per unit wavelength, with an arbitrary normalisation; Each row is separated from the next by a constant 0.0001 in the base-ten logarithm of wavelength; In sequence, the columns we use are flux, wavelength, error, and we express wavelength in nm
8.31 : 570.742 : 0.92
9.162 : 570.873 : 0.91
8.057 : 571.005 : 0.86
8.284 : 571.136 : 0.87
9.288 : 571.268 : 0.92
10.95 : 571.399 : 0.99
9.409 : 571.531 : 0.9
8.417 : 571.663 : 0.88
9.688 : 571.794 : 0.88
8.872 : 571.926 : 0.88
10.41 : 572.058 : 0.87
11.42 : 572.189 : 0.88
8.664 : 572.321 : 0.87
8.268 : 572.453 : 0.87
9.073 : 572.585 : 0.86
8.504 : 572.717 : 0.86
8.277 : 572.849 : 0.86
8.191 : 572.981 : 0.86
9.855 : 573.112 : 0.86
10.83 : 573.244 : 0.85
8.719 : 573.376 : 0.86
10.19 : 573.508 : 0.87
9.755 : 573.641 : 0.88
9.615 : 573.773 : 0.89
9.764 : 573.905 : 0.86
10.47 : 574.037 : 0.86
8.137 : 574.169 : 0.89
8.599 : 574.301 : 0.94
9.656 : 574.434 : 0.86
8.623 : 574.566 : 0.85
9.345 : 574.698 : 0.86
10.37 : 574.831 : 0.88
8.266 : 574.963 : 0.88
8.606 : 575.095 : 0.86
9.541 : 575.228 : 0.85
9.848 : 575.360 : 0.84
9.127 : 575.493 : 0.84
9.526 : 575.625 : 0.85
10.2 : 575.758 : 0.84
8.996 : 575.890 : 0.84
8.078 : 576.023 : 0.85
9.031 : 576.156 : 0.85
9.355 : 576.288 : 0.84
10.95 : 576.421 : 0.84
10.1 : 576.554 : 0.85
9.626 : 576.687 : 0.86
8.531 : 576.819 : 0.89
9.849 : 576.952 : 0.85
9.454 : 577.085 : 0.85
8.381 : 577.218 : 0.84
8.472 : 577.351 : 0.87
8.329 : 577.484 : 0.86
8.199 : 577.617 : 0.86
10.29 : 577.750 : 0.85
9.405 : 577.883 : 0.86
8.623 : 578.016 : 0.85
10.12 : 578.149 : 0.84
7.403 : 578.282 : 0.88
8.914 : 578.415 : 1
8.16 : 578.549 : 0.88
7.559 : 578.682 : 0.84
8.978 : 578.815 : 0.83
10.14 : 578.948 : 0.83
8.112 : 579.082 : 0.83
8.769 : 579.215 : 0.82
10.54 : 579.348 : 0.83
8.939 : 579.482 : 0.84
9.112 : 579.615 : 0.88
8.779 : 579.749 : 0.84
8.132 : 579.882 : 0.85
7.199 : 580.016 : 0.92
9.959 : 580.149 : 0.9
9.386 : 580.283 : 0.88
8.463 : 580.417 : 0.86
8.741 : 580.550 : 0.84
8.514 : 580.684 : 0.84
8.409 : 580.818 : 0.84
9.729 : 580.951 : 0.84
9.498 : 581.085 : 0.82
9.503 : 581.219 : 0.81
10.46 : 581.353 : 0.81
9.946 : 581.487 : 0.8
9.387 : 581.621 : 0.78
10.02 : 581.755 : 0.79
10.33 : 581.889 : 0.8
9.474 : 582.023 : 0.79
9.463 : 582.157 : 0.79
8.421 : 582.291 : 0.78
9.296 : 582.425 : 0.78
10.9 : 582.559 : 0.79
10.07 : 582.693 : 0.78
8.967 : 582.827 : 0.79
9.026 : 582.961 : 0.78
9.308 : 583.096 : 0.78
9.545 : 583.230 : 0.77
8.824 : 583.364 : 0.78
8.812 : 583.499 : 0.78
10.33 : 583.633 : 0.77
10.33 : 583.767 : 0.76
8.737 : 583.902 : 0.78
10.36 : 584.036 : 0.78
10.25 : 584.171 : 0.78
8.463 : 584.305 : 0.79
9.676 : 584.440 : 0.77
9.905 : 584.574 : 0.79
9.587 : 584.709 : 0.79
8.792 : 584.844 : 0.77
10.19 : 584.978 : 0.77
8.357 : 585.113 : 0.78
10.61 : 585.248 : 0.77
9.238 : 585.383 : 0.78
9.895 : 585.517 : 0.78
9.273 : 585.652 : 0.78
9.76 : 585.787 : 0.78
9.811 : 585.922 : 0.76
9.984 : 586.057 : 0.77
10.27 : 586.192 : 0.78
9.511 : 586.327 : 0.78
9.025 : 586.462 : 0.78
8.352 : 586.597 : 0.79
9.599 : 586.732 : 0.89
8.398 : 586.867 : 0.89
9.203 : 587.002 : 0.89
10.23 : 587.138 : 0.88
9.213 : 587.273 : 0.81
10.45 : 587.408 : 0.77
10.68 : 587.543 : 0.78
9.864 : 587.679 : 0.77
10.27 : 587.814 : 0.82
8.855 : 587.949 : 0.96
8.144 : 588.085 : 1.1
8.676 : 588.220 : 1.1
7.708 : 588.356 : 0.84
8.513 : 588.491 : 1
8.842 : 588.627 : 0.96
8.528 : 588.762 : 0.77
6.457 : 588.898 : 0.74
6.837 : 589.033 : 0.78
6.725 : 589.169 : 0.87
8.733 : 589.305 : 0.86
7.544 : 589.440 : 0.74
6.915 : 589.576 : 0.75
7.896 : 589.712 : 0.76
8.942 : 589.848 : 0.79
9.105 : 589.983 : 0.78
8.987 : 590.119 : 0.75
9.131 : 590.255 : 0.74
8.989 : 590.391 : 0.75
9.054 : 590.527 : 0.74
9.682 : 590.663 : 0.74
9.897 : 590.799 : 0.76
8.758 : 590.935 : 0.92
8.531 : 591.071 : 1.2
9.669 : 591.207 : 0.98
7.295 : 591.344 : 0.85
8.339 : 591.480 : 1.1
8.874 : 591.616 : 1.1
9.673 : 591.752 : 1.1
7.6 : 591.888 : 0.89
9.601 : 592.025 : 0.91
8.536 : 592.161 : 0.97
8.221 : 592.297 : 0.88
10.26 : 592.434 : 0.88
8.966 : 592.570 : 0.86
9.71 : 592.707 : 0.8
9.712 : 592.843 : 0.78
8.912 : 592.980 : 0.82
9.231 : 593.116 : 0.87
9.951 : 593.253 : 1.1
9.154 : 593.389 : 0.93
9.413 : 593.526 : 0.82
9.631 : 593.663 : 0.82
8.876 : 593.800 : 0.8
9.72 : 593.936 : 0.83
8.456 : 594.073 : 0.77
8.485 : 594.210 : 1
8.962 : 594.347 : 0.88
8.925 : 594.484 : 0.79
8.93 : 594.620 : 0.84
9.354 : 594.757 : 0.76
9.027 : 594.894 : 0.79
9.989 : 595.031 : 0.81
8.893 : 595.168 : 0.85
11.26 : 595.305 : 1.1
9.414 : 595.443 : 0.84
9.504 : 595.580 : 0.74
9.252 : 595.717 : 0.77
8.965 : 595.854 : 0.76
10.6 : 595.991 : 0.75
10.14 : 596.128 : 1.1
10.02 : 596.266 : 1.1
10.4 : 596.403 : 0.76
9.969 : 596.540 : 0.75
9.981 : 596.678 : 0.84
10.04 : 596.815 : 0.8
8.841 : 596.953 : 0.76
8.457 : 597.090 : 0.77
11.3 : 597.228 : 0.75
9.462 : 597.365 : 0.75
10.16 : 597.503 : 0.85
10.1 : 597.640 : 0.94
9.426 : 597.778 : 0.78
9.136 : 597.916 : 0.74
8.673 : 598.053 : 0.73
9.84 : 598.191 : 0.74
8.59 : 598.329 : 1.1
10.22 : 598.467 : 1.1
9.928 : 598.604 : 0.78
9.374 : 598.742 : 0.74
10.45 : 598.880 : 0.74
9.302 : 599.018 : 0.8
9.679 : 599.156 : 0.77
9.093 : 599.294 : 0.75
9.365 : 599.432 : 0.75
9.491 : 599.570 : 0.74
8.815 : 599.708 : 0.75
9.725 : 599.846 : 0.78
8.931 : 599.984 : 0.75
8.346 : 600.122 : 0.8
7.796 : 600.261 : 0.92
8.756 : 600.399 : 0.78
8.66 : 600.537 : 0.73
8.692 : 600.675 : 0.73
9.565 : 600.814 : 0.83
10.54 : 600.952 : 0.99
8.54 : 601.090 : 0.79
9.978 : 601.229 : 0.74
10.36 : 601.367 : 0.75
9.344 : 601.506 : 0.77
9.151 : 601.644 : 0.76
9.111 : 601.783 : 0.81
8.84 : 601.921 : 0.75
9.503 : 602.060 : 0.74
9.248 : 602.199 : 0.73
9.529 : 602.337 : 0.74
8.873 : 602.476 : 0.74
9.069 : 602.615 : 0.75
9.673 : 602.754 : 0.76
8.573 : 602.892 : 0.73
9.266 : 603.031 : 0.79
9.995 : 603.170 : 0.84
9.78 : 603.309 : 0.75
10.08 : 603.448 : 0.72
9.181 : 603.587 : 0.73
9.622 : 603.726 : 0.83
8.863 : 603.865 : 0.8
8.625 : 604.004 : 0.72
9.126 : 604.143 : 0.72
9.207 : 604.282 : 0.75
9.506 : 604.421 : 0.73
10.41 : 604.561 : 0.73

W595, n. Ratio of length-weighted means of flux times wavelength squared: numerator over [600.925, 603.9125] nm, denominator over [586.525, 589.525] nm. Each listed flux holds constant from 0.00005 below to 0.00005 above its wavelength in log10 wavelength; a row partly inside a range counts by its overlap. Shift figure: 1.13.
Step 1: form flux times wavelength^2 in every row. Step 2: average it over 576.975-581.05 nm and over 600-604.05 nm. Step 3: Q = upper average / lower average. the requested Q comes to 1.13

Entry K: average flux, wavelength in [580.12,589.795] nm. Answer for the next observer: 9.21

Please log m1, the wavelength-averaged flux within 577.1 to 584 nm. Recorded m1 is 9.15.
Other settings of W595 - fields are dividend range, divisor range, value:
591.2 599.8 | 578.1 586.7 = 1.05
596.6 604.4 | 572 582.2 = 1.10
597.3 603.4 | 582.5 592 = 1.07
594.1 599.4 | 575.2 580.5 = 1.13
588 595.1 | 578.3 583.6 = 0.99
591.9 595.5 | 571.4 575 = 1.06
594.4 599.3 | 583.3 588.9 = 1.07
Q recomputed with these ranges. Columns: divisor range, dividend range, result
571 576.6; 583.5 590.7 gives 1.02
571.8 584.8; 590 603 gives 1.07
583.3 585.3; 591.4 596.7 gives 1.01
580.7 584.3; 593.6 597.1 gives 1.04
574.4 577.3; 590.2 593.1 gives 1.02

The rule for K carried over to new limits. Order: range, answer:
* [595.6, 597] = 9.82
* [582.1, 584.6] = 9.51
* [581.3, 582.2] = 9.87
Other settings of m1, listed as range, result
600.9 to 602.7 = 9.38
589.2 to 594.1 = 8.93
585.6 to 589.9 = 8.85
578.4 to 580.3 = 8.83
